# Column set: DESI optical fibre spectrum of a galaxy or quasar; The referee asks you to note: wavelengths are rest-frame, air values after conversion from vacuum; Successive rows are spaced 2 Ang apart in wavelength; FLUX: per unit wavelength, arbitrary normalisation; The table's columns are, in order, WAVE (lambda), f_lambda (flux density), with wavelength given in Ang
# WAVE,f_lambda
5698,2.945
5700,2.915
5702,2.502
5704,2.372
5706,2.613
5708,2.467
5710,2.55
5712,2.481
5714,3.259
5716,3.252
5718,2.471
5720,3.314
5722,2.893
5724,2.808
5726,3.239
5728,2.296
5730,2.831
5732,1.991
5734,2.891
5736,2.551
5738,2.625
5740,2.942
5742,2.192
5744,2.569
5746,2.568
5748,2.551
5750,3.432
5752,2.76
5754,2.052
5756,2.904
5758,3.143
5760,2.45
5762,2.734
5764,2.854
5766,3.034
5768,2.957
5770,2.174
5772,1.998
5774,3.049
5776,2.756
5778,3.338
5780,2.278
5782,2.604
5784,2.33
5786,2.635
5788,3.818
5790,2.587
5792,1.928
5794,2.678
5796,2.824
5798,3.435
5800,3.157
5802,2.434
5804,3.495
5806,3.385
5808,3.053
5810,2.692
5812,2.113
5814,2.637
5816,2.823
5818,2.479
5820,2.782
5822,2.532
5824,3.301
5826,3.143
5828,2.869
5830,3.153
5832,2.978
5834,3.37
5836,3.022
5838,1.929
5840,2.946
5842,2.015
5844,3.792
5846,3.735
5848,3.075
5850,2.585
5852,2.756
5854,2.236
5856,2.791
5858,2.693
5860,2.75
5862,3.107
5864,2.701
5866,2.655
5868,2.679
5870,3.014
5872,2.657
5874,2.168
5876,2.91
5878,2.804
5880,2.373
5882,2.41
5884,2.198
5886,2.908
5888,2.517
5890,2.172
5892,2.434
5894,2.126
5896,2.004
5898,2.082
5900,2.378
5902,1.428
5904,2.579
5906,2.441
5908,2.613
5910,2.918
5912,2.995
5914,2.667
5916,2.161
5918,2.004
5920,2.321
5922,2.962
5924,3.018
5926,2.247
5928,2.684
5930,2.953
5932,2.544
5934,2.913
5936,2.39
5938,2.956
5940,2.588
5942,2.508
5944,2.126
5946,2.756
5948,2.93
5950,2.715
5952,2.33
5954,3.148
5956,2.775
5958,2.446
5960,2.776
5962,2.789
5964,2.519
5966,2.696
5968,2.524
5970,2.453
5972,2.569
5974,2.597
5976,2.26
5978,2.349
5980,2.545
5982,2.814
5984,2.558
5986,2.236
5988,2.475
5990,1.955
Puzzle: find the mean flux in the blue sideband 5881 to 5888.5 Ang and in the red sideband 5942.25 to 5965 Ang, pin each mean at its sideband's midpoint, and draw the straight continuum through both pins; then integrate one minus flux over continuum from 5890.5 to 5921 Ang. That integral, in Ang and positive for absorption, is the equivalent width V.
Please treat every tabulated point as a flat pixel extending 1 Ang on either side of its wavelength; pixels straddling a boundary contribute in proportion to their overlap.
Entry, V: 2.6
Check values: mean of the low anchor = 2.51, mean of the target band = 2.34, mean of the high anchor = 2.66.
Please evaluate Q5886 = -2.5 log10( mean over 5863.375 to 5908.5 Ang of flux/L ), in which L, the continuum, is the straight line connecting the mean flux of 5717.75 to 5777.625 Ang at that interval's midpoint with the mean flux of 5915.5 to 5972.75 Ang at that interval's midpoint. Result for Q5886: 0.087 mag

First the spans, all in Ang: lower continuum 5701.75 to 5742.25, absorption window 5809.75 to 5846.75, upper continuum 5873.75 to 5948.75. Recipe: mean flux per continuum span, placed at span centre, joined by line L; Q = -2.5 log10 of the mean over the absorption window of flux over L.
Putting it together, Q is -0.10 mag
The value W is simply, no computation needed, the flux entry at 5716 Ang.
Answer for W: 3.252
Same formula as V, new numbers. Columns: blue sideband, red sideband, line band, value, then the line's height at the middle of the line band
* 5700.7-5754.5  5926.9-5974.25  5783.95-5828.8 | -2.8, 2.68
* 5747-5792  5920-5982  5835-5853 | -1.2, 2.69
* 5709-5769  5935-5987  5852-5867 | -0.2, 2.66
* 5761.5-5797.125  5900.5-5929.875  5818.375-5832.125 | -1.6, 2.64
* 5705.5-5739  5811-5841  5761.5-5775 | 0.4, 2.77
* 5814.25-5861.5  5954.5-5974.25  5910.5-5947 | 1.2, 2.69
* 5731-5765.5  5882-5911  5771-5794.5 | -0.7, 2.59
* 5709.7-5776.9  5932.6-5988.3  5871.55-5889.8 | 0.8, 2.65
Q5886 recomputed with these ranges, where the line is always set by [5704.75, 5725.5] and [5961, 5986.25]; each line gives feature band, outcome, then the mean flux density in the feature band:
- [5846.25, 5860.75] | -0.033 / 2.75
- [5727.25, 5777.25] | 0.047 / 2.66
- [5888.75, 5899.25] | 0.203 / 2.18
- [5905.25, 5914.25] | -0.053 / 2.74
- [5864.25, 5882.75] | 0.005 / 2.64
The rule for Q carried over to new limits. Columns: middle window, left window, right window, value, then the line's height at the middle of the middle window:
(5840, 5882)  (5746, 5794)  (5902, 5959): -0.05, 2.65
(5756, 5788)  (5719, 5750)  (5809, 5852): 0.01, 2.76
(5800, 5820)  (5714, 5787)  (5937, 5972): -0.04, 2.7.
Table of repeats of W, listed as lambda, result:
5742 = 2.192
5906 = 2.441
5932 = 2.544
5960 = 2.776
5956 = 2.775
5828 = 2.869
